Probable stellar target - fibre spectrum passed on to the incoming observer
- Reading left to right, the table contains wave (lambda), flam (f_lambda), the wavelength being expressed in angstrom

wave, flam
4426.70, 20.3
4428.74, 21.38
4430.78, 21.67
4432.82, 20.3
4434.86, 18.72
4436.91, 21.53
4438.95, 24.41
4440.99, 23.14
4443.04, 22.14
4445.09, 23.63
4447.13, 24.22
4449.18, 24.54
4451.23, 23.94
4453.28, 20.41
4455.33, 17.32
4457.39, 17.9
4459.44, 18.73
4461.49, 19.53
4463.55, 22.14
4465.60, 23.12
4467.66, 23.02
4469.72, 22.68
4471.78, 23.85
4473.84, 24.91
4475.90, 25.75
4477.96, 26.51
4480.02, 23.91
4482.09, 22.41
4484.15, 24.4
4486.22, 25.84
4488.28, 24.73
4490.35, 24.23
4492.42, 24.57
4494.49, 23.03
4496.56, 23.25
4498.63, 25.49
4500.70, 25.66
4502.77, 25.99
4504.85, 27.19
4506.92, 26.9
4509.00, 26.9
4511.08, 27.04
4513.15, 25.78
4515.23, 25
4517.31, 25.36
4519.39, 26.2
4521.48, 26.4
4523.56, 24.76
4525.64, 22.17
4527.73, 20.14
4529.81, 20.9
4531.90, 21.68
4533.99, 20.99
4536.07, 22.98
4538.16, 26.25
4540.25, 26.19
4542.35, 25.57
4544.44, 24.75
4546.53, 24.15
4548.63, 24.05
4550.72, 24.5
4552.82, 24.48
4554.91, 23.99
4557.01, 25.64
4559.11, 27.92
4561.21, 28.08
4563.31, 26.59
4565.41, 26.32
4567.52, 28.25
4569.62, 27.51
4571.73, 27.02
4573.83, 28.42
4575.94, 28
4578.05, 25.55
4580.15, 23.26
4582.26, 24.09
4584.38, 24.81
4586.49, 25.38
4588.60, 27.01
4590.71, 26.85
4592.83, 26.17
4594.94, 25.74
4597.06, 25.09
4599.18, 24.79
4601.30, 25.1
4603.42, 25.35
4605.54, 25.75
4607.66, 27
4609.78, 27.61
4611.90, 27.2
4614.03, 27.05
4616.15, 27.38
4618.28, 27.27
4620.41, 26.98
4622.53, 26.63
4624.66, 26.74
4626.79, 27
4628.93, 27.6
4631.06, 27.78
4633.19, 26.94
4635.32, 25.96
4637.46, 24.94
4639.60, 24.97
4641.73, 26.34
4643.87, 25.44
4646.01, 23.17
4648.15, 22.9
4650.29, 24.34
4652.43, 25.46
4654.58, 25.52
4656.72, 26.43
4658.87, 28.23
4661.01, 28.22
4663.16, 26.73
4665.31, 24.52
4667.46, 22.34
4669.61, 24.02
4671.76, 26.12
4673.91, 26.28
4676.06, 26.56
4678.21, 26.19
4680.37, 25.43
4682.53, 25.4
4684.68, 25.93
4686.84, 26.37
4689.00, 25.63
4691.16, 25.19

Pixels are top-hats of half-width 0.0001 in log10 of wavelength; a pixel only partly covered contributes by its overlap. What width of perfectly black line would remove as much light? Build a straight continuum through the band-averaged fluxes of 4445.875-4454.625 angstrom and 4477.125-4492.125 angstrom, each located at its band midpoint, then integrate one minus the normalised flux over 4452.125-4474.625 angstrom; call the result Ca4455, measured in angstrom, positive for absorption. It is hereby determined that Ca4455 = 2.33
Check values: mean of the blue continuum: 23.1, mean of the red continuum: 24.5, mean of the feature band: 21.2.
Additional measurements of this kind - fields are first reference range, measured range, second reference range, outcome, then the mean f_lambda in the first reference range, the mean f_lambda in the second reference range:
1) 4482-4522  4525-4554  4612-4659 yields 2.4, 25.4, 26.1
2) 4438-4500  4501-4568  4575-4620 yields -1.3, 23.1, 26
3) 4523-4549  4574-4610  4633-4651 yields -2.3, 23.4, 24.9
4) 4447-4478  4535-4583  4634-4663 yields -3.7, 22.2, 25.6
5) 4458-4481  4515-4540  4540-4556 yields 0.6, 23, 24.6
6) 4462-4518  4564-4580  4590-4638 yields -0.7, 24.8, 26.5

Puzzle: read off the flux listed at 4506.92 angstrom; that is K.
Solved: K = 26.9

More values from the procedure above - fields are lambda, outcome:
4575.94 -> 28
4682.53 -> 25.4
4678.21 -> 26.19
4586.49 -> 25.38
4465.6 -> 23.12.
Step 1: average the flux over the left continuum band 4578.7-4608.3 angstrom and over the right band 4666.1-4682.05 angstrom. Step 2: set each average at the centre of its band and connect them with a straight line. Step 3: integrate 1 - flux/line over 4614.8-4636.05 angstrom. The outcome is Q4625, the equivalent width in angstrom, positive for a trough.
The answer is -1.4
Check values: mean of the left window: 25.4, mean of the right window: 25.3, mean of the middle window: 27.1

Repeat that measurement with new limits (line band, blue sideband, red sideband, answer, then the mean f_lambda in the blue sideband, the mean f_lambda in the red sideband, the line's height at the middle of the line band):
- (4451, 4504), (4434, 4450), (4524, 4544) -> -0.7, 22.8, 23.1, 22.9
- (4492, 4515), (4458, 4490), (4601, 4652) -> -1.6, 23.4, 26.2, 23.9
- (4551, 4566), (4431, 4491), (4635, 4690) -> -1.3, 22.7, 25.5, 24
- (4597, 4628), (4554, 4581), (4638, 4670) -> -0.7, 26.7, 25.3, 25.9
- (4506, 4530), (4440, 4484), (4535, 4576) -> -0.3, 22.6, 26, 24.6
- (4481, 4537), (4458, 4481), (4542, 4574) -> -0.2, 23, 26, 24.4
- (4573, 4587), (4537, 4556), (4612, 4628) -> 0.1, 24.9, 27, 25.8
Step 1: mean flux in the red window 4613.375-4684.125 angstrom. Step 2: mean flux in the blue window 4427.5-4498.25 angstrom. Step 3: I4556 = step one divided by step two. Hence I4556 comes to 1.1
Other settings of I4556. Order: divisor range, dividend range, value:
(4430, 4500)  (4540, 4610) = 1.13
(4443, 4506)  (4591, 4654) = 1.11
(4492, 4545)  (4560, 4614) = 1.07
